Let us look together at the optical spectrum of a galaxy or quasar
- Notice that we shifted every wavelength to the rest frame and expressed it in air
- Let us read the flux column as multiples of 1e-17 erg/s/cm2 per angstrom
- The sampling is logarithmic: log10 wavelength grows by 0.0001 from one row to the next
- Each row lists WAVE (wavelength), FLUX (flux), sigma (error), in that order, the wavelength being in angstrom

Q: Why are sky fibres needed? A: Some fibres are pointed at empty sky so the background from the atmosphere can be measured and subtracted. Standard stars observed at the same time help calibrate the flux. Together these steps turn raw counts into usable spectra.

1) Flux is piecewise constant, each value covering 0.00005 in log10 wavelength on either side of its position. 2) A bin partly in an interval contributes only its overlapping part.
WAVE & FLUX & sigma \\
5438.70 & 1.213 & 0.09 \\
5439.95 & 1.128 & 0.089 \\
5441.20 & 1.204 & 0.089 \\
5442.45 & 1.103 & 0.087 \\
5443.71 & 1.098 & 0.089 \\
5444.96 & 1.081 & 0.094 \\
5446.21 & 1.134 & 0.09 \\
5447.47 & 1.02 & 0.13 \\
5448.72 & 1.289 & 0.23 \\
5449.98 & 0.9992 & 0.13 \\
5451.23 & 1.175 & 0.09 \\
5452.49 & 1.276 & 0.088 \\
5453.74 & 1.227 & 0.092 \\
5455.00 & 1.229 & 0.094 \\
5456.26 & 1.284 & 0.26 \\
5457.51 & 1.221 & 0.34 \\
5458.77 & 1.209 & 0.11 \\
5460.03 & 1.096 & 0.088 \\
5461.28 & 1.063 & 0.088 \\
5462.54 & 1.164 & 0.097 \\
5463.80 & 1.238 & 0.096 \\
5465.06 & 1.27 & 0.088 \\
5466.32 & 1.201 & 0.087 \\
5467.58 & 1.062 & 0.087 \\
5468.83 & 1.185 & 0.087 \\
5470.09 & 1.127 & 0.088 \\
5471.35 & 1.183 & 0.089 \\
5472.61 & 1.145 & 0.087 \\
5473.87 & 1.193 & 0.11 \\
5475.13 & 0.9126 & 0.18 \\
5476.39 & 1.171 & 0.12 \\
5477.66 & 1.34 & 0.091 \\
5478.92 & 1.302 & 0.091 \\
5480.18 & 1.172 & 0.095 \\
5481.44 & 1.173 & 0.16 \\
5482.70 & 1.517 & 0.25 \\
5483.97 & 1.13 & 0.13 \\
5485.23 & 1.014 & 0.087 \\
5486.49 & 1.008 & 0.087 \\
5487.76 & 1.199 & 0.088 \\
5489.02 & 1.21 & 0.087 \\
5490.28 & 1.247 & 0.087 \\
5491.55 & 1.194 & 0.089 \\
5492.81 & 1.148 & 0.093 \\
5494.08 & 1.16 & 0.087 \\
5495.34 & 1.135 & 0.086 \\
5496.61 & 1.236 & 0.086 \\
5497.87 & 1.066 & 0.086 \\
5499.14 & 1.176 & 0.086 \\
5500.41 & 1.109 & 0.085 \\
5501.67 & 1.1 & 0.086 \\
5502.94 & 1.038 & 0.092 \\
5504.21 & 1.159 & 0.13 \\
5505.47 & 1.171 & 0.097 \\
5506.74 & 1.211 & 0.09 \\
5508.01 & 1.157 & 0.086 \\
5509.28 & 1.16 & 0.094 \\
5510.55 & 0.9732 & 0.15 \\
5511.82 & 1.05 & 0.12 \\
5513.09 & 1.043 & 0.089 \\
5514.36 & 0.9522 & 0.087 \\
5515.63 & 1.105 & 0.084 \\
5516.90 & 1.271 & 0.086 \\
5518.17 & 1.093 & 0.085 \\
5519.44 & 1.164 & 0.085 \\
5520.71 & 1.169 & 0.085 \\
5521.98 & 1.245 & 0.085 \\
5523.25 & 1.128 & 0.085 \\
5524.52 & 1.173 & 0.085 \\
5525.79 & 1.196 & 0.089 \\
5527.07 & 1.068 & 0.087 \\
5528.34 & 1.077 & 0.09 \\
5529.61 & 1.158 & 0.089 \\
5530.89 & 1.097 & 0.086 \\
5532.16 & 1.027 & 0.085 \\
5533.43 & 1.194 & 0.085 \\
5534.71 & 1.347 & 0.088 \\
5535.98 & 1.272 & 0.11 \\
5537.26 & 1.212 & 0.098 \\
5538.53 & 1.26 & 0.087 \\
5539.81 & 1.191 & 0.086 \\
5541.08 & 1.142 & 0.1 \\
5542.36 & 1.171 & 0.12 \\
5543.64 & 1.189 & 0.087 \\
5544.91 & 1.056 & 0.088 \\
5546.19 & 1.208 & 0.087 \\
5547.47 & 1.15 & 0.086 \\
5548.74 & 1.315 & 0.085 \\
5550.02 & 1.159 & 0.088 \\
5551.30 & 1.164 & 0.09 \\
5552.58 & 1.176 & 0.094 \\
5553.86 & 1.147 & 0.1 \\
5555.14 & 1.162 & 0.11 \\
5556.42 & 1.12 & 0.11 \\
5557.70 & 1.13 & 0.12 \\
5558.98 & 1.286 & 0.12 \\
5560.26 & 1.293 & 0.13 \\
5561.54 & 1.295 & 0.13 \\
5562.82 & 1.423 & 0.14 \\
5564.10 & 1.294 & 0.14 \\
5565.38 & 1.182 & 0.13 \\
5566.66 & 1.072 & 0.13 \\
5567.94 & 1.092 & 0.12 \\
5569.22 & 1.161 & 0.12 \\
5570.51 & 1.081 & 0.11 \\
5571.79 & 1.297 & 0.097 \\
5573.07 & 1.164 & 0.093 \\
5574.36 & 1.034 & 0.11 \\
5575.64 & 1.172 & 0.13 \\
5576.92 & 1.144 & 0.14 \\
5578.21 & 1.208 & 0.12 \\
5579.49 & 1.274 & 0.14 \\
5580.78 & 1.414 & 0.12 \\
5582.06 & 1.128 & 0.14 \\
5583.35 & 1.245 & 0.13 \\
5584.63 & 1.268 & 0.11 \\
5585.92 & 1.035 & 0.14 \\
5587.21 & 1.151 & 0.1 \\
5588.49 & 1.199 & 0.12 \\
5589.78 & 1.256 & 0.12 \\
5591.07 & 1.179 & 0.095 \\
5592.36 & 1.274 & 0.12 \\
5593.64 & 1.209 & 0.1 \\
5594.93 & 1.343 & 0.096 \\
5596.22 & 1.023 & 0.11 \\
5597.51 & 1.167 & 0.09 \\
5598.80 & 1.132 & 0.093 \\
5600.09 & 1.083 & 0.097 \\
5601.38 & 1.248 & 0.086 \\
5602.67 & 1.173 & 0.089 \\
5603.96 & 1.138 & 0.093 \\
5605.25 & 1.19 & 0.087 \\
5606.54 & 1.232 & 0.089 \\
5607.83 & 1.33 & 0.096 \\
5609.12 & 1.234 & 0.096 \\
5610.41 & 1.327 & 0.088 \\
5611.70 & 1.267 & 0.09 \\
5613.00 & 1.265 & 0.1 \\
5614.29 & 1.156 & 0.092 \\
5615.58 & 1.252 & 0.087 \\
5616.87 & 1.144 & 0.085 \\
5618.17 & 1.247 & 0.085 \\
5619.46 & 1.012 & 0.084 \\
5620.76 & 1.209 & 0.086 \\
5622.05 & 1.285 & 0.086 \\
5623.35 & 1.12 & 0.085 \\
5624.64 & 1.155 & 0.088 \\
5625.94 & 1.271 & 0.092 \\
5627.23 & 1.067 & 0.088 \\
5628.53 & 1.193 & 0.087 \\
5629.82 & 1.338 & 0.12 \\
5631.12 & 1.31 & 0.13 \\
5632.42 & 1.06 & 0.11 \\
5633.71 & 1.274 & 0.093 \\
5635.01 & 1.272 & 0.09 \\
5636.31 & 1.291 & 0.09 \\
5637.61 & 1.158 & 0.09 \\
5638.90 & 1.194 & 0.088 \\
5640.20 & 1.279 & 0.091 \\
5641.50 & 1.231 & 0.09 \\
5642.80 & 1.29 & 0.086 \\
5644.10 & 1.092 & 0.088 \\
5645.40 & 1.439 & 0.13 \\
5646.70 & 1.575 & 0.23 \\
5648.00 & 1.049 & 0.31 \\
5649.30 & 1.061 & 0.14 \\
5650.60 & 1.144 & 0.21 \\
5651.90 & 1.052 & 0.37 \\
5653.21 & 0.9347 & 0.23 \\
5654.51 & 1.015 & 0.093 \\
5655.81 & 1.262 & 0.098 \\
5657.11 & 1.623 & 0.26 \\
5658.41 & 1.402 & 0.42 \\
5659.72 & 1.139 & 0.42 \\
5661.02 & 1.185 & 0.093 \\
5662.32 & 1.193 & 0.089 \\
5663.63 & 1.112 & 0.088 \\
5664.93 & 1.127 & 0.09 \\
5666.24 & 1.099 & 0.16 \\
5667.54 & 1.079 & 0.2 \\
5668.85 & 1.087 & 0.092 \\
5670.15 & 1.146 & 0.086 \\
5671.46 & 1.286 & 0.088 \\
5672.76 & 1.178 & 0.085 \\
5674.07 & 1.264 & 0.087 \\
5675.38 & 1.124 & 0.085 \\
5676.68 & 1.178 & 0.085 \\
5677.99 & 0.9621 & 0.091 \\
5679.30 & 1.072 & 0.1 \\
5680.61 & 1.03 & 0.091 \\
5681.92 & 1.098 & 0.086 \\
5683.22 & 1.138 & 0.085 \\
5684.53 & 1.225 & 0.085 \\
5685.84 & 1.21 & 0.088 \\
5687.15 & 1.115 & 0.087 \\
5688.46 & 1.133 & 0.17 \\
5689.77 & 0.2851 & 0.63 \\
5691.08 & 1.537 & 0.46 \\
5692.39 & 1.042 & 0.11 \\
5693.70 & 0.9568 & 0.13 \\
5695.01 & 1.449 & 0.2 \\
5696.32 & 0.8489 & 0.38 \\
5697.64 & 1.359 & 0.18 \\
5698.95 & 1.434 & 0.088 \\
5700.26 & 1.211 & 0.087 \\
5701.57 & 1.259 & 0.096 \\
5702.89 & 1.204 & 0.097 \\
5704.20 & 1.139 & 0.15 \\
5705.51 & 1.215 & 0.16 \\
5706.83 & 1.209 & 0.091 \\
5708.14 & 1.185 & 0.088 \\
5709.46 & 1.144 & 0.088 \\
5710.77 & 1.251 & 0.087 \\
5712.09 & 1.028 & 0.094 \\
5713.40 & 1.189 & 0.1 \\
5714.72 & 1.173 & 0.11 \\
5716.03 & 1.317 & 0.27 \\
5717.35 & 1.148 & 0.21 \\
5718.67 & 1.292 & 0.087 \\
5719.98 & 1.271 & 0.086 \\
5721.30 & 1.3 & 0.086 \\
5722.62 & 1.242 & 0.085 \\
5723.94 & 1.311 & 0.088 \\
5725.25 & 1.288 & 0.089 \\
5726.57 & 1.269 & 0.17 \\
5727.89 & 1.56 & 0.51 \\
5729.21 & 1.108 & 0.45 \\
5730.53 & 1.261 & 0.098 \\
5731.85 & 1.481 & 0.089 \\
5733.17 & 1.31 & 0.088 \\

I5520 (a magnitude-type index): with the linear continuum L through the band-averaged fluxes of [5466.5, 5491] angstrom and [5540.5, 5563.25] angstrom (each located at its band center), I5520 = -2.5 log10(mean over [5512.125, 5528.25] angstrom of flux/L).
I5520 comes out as 0.05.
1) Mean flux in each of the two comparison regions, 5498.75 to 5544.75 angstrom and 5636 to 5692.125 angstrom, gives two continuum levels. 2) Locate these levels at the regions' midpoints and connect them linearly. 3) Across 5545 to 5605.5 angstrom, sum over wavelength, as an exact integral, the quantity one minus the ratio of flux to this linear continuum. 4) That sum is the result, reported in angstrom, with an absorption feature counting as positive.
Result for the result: -2.09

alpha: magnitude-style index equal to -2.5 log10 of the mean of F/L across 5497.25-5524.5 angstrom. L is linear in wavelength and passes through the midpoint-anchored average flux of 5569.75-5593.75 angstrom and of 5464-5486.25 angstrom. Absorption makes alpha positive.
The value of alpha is 0.06 mag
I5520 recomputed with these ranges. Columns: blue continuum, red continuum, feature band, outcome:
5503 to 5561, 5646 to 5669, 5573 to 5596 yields -0.034 mag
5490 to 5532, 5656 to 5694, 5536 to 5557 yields -0.042 mag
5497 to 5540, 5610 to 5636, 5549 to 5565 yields -0.050 mag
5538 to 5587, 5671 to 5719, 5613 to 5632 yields -0.020 mag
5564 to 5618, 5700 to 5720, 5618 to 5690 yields 0.024 mag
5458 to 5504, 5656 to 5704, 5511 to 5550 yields 0.006 mag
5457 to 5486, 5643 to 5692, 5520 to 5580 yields -0.014 mag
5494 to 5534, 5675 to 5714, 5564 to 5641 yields -0.061 mag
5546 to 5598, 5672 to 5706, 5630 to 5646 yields -0.070 mag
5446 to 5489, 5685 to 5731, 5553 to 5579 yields -0.003 mag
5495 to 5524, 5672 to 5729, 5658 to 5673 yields 0.006 mag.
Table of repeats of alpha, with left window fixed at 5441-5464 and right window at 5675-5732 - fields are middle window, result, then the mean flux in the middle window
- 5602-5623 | -0.03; 1.21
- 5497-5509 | 0.03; 1.13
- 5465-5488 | -0.01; 1.17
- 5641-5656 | 0.00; 1.18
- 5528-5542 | -0.01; 1.18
